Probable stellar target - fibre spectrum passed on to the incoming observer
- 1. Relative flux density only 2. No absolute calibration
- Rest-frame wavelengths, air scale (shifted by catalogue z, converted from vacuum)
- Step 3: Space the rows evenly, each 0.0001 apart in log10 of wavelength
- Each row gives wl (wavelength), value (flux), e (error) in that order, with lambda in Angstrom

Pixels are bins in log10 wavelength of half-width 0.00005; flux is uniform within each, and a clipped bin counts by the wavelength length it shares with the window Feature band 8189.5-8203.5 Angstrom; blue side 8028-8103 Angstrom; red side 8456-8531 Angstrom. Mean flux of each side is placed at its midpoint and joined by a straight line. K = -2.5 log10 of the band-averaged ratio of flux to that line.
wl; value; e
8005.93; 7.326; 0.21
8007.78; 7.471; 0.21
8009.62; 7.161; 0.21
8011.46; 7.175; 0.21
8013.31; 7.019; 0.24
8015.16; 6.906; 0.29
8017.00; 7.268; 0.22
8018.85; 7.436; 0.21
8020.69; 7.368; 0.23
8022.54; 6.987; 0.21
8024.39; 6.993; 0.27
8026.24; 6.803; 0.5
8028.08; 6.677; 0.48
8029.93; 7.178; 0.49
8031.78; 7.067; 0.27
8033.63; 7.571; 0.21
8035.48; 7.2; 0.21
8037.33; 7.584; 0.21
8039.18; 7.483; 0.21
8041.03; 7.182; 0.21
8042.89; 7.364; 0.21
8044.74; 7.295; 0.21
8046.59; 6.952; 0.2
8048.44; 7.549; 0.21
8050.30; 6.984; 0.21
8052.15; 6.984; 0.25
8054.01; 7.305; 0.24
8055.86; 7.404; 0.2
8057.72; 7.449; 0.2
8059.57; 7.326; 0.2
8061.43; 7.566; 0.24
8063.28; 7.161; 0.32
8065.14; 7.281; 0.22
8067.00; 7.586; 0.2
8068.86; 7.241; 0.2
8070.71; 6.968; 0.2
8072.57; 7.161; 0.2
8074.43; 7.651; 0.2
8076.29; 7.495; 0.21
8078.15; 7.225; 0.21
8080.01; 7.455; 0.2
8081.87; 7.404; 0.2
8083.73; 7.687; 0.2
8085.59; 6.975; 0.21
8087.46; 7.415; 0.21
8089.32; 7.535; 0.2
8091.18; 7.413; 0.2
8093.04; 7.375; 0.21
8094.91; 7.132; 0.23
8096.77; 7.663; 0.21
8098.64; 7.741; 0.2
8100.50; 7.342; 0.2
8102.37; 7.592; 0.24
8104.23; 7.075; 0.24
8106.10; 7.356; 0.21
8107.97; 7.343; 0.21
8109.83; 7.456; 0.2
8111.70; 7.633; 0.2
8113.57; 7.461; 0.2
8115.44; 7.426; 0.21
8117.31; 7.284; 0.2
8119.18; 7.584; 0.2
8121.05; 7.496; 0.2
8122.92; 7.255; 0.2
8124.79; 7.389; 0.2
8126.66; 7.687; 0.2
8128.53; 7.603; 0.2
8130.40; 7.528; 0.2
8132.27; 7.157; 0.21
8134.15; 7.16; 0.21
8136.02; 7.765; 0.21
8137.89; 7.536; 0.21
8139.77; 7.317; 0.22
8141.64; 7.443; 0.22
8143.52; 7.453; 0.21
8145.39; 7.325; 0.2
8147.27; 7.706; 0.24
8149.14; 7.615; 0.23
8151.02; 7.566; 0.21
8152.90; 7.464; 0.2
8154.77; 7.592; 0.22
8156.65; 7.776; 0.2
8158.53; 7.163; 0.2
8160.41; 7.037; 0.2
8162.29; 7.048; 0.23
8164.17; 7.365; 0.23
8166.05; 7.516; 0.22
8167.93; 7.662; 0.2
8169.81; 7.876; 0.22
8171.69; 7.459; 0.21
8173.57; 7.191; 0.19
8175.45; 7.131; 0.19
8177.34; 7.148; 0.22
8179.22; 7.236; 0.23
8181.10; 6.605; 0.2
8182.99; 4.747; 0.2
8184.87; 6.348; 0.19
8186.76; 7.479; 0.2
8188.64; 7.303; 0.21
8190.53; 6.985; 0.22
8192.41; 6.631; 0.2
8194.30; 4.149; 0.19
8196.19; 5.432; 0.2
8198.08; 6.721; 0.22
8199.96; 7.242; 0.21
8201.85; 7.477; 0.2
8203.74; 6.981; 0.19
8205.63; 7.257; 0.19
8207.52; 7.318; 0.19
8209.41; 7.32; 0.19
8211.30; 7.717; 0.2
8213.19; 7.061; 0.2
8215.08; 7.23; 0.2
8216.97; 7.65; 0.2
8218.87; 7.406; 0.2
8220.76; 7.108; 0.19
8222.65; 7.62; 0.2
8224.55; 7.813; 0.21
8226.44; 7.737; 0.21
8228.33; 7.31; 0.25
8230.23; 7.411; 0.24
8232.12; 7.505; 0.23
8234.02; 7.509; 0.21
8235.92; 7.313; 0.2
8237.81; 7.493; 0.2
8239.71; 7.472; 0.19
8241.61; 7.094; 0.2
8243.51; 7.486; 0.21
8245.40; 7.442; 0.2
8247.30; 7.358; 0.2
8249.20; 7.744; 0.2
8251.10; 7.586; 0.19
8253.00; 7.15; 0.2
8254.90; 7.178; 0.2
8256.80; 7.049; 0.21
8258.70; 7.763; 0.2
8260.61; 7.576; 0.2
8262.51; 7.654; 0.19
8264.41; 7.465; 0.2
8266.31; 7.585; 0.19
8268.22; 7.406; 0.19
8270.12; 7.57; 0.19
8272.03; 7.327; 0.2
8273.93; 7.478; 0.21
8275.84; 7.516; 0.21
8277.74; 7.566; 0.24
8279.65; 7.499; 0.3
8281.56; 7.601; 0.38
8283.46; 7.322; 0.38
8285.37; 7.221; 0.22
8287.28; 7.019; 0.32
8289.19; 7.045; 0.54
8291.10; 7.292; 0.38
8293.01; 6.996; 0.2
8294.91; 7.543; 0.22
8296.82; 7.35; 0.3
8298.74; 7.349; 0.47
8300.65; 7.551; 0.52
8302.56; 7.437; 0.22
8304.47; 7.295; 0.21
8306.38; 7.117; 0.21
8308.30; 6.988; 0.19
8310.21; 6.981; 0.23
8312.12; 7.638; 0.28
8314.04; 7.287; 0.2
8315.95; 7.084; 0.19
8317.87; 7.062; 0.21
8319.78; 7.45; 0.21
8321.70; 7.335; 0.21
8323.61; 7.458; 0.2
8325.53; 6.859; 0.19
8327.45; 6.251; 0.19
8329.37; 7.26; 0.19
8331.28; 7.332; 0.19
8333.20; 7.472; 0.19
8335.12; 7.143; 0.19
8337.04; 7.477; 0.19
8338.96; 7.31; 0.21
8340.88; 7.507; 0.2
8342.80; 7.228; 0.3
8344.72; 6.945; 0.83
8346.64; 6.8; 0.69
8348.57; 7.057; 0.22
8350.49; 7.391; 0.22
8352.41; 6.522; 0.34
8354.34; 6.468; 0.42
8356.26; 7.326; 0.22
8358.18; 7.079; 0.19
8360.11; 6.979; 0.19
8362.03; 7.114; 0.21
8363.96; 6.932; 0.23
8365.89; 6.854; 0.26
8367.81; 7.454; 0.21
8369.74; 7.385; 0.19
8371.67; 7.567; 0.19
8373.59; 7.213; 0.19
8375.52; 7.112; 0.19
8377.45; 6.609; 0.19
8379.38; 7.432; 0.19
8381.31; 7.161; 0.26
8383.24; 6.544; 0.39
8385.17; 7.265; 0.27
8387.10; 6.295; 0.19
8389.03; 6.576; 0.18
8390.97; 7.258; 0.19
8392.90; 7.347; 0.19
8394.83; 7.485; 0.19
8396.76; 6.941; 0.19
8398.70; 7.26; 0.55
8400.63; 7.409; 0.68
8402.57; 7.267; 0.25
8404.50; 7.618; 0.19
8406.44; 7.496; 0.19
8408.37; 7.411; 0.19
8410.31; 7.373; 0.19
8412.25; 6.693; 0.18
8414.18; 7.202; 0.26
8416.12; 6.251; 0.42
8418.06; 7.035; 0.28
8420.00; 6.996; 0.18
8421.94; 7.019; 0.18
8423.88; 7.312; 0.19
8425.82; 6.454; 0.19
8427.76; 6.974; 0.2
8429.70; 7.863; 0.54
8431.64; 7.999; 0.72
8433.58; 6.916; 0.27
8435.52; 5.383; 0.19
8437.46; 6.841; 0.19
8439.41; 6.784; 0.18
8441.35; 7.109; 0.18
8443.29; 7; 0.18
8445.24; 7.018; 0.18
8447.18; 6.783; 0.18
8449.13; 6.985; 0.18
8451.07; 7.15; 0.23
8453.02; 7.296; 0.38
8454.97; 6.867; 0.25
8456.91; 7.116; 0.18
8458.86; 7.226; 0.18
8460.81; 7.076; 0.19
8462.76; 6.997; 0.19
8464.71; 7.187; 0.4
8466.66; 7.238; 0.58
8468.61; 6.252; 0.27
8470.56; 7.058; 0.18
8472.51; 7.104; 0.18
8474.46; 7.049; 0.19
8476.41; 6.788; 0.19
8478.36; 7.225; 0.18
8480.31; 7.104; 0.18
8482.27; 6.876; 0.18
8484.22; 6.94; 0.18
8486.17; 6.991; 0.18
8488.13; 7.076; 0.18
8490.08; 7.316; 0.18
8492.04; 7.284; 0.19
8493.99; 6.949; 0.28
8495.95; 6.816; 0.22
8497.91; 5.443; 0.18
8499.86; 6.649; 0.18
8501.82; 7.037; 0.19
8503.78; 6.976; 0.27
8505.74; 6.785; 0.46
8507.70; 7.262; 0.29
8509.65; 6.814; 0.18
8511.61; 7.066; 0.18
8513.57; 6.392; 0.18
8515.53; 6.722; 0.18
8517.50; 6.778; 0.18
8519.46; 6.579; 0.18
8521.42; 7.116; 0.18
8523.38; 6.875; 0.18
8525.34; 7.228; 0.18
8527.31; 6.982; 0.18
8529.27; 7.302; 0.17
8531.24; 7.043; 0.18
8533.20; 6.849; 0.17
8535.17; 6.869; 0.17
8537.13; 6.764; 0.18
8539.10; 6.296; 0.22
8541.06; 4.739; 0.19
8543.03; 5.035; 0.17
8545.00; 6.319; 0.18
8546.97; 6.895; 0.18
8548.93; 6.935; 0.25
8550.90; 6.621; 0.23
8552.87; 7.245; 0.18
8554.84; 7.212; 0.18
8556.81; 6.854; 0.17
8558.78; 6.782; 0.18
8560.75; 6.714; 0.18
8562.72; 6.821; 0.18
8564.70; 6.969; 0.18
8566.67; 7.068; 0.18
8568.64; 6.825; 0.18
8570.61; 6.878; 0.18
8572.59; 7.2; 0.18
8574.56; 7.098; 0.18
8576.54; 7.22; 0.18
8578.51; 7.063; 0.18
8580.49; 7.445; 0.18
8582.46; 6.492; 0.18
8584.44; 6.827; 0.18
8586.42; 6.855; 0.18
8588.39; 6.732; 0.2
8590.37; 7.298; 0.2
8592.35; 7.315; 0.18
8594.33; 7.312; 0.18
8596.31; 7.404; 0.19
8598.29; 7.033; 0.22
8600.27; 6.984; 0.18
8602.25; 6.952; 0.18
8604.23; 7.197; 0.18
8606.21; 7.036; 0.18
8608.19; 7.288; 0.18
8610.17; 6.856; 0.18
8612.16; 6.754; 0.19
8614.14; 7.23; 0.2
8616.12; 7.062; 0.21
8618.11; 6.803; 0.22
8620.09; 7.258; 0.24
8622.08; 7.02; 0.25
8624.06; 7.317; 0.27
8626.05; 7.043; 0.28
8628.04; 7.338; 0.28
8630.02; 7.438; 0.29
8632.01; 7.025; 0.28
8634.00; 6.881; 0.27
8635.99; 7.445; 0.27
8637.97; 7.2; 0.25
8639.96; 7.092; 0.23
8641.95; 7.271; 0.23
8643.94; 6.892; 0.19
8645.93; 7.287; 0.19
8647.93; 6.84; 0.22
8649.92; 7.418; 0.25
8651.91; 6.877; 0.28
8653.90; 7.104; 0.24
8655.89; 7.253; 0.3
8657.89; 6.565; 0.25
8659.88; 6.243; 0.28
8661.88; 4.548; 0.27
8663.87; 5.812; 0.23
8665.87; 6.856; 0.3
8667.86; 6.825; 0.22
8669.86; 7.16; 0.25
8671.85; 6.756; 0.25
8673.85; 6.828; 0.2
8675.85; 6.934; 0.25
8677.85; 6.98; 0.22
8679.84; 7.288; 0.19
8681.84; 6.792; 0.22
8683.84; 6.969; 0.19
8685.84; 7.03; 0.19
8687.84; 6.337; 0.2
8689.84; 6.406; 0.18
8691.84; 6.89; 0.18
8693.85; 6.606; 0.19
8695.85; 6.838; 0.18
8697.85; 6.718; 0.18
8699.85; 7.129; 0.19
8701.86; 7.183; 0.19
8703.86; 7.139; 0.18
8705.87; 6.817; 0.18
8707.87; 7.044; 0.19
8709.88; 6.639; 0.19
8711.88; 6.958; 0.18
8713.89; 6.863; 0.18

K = 0.13 mag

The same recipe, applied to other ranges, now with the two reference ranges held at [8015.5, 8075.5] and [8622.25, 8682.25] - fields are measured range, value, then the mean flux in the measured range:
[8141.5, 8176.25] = -0.04 mag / 7.44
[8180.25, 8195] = 0.14 mag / 6.31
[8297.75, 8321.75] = -0.03 mag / 7.27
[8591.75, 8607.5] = -0.03 mag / 7.15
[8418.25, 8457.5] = 0.01 mag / 6.99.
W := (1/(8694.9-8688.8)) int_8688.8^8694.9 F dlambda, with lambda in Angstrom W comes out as 6.63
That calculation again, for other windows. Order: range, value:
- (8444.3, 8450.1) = 6.93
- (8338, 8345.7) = 7.25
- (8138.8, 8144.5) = 7.4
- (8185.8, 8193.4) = 7.08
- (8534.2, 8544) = 5.94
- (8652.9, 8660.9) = 6.78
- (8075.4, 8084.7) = 7.45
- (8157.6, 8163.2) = 7.08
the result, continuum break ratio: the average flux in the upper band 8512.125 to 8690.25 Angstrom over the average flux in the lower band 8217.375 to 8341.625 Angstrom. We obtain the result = 0.94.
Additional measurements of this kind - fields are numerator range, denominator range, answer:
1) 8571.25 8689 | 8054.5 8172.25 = 0.94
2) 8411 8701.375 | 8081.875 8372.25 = 0.95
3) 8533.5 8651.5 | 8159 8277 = 0.96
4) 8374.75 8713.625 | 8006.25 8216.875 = 0.96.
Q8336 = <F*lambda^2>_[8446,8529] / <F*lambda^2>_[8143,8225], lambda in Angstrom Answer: 1.05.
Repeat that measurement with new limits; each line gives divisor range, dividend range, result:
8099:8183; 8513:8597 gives 1.02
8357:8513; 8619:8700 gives 1.03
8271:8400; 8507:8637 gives 1.02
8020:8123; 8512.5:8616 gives 1.06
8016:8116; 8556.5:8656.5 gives 1.10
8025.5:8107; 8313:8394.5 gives 1.04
